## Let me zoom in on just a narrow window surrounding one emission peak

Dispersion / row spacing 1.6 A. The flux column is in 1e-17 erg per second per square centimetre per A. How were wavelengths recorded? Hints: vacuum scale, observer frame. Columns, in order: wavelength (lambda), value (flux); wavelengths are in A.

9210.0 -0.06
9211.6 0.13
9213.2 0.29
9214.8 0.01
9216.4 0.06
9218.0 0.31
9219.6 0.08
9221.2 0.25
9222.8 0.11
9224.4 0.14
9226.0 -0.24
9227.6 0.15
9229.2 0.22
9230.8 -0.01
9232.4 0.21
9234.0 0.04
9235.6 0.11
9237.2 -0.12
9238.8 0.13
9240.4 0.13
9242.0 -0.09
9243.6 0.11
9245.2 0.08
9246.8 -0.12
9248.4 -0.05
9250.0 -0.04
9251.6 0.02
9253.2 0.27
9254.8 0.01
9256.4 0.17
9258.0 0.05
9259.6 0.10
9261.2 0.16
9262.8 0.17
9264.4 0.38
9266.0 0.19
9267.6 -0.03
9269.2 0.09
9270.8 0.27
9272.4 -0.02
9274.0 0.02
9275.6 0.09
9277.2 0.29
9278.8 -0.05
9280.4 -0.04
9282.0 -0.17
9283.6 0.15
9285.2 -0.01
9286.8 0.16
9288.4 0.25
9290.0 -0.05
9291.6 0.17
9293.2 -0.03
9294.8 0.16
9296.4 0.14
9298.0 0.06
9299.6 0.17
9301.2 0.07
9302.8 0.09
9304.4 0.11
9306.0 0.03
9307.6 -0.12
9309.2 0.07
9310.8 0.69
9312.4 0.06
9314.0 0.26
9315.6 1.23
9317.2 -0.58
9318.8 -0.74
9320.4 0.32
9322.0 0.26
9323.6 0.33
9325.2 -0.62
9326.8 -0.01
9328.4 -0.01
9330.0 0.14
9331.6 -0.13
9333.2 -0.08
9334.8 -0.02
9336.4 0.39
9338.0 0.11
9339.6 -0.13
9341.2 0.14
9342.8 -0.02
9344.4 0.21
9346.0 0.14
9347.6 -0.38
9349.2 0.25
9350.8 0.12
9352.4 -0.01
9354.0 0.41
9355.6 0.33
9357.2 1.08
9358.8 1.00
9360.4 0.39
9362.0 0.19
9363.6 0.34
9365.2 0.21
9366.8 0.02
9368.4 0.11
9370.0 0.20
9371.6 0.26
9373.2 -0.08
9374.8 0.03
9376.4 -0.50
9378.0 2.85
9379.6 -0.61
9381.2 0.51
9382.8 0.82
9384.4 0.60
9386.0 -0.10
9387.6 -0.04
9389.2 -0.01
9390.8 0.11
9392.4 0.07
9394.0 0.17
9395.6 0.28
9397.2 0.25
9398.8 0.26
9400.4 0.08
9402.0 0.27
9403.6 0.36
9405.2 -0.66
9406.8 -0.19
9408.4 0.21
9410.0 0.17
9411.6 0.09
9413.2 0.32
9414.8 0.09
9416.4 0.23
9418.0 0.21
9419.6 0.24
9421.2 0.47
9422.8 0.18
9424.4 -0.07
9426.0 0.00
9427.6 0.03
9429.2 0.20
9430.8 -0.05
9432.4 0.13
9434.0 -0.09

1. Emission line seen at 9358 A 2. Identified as H-beta 4861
